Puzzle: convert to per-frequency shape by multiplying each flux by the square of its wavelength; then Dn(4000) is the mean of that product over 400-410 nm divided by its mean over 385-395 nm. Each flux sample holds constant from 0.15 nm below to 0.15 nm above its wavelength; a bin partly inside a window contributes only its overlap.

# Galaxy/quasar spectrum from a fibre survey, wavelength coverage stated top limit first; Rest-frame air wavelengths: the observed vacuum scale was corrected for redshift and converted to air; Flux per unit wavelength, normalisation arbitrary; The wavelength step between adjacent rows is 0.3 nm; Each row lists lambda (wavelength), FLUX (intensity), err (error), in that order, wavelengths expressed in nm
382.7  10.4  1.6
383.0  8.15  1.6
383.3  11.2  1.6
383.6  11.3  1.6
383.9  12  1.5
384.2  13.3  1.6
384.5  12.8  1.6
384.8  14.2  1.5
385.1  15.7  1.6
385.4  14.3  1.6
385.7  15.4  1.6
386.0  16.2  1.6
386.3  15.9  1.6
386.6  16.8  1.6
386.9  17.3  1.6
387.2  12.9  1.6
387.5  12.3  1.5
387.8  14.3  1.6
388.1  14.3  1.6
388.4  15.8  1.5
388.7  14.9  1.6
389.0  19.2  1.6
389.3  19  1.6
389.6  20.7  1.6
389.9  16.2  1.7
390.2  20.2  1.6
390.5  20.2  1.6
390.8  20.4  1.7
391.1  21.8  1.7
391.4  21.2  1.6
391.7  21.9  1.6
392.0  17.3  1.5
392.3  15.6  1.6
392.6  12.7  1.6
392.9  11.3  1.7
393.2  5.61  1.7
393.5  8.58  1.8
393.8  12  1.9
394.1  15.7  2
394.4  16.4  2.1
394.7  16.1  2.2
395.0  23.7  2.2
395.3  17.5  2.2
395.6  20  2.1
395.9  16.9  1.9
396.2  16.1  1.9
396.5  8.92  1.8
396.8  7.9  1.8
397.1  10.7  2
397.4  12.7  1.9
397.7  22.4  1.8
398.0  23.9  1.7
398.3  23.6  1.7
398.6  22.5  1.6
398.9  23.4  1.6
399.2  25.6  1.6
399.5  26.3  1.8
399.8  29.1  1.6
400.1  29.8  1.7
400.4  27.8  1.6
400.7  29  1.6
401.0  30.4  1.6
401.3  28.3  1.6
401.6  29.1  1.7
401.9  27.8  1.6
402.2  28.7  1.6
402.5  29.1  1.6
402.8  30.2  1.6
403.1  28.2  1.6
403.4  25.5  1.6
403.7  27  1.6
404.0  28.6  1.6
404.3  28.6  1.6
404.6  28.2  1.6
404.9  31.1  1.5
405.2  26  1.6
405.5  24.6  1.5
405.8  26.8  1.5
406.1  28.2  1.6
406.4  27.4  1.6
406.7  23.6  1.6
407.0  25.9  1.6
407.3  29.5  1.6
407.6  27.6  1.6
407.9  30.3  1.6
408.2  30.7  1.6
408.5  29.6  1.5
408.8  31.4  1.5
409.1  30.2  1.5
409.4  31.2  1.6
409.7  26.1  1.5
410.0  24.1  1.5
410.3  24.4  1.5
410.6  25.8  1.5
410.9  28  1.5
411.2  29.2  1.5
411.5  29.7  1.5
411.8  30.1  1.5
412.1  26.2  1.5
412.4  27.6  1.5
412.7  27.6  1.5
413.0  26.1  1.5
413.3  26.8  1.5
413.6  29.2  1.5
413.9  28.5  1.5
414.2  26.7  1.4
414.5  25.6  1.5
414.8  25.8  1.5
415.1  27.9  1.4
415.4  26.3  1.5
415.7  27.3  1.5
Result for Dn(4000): 1.9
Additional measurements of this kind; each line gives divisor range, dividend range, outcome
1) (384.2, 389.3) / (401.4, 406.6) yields 2.00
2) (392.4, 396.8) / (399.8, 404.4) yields 2.09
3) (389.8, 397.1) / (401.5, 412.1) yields 1.89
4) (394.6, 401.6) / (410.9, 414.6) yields 1.38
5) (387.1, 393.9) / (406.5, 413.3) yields 1.92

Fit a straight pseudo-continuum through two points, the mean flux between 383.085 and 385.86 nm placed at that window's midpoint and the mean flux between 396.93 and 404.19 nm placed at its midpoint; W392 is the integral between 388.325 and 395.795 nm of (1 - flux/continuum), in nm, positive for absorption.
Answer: 0.77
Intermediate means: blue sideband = 13.2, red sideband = 25.8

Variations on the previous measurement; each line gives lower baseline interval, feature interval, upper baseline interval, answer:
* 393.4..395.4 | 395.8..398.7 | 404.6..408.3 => 0.360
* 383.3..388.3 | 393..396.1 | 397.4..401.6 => 0.946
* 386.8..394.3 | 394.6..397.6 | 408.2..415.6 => 0.603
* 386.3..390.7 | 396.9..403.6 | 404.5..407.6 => -0.477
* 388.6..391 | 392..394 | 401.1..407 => 0.893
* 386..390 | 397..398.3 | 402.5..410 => 0.239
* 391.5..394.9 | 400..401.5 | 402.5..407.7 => -0.425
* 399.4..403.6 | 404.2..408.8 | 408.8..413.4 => 0.016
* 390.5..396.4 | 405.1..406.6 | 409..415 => -0.173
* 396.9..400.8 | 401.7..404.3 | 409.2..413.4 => -0.369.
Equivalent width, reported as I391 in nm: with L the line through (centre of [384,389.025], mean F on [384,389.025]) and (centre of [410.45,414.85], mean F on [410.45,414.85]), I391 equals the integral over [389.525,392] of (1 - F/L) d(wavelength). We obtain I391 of -0.46 nm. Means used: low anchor 14.9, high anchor 27.6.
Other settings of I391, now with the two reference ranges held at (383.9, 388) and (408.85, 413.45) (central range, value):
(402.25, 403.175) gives -0.24 nm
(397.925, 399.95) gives -0.34 nm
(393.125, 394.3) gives 0.48 nm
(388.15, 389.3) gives -0.05 nm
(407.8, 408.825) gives -0.17 nm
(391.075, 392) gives -0.18 nm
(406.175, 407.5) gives -0.07 nm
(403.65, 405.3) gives -0.29 nm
